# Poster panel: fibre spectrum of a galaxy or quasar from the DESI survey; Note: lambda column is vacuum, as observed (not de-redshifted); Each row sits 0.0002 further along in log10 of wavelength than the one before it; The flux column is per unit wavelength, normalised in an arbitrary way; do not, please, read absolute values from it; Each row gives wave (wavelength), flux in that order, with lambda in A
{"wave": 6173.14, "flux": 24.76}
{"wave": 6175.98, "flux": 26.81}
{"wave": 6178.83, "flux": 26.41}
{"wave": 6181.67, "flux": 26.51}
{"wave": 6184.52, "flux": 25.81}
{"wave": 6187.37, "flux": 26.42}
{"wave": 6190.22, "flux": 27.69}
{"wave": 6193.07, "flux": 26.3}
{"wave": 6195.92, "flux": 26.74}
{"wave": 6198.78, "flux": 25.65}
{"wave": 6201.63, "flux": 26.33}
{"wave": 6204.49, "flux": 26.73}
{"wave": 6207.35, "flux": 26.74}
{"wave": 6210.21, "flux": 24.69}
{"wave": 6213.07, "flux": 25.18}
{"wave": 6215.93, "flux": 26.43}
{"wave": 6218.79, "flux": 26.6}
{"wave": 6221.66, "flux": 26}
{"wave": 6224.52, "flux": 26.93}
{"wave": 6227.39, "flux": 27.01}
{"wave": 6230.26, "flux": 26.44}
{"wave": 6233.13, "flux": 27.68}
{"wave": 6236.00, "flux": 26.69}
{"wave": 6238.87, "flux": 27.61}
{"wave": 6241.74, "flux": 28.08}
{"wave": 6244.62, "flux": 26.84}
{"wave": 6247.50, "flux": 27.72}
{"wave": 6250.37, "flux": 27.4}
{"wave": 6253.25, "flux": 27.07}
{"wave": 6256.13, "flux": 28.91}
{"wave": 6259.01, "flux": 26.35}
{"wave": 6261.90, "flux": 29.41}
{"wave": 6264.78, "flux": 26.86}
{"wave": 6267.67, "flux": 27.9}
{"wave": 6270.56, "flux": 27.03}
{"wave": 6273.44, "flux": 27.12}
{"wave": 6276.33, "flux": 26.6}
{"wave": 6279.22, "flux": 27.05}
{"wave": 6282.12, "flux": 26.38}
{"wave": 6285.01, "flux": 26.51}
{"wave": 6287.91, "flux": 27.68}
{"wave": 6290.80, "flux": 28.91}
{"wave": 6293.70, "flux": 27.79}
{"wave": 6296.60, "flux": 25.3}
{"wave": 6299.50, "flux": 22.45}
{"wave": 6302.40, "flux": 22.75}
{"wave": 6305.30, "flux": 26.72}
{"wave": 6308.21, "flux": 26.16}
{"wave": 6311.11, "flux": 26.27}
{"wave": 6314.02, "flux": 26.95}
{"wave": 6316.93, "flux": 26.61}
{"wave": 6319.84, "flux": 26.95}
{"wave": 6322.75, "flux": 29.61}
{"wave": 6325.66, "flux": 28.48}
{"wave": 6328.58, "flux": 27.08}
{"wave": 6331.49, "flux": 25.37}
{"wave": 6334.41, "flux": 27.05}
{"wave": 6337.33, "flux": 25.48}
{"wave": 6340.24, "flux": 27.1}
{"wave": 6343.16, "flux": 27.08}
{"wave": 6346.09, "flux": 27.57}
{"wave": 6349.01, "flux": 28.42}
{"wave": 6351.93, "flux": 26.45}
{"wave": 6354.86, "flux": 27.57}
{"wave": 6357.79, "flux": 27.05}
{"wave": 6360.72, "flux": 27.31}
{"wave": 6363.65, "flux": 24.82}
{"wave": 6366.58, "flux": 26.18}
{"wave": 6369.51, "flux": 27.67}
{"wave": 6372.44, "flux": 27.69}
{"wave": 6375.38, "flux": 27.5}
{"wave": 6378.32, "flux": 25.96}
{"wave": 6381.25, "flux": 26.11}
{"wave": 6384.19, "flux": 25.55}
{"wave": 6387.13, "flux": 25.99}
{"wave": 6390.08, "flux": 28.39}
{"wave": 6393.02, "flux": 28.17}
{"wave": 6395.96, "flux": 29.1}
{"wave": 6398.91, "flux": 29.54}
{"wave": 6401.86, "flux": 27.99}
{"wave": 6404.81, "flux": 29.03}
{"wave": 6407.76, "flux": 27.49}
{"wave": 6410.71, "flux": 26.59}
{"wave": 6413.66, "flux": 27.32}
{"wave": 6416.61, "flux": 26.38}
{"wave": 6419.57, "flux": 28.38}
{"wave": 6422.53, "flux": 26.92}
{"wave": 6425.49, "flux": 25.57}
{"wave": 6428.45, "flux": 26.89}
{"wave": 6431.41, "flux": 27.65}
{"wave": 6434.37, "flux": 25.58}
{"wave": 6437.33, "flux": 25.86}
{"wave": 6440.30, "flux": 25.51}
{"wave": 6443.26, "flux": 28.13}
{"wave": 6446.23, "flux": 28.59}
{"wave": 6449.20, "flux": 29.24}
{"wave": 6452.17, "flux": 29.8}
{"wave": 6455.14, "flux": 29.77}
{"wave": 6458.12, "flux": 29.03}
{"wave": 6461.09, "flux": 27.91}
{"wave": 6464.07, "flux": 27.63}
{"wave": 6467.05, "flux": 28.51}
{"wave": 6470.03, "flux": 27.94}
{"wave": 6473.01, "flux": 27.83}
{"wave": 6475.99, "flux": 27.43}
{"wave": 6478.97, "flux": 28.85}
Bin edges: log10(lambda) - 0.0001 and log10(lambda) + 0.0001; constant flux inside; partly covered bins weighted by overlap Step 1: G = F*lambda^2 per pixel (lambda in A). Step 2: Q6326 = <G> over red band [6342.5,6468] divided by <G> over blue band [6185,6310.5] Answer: 1.1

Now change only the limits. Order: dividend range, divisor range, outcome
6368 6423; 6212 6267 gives 1.06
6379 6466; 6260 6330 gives 1.07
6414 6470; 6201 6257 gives 1.10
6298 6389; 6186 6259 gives 1.03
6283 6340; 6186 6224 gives 1.04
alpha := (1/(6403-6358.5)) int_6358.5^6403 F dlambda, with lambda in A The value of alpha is 27.2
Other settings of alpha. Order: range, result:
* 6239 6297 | 27.4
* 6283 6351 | 26.7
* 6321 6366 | 27.1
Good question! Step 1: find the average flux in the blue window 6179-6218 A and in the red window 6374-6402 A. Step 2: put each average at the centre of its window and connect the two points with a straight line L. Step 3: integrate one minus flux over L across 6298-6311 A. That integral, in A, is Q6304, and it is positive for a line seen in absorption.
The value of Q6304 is 1.1 A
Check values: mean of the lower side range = 26.3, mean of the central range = 24.7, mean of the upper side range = 27.4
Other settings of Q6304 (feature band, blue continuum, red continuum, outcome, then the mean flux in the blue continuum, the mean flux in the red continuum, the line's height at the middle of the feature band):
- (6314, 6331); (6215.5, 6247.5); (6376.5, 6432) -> -0.2 A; 27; 27.3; 27.2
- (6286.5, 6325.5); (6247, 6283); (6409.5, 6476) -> 1.3 A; 27.4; 27.6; 27.4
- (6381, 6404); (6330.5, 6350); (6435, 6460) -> -0.2 A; 26.9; 28.2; 27.5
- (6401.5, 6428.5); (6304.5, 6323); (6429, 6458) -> 0.4 A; 26.9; 27.8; 27.6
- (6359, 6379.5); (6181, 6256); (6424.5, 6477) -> 0.5 A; 26.7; 27.7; 27.4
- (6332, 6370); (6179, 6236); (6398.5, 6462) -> 0.5 A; 26.4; 27.7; 27.2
